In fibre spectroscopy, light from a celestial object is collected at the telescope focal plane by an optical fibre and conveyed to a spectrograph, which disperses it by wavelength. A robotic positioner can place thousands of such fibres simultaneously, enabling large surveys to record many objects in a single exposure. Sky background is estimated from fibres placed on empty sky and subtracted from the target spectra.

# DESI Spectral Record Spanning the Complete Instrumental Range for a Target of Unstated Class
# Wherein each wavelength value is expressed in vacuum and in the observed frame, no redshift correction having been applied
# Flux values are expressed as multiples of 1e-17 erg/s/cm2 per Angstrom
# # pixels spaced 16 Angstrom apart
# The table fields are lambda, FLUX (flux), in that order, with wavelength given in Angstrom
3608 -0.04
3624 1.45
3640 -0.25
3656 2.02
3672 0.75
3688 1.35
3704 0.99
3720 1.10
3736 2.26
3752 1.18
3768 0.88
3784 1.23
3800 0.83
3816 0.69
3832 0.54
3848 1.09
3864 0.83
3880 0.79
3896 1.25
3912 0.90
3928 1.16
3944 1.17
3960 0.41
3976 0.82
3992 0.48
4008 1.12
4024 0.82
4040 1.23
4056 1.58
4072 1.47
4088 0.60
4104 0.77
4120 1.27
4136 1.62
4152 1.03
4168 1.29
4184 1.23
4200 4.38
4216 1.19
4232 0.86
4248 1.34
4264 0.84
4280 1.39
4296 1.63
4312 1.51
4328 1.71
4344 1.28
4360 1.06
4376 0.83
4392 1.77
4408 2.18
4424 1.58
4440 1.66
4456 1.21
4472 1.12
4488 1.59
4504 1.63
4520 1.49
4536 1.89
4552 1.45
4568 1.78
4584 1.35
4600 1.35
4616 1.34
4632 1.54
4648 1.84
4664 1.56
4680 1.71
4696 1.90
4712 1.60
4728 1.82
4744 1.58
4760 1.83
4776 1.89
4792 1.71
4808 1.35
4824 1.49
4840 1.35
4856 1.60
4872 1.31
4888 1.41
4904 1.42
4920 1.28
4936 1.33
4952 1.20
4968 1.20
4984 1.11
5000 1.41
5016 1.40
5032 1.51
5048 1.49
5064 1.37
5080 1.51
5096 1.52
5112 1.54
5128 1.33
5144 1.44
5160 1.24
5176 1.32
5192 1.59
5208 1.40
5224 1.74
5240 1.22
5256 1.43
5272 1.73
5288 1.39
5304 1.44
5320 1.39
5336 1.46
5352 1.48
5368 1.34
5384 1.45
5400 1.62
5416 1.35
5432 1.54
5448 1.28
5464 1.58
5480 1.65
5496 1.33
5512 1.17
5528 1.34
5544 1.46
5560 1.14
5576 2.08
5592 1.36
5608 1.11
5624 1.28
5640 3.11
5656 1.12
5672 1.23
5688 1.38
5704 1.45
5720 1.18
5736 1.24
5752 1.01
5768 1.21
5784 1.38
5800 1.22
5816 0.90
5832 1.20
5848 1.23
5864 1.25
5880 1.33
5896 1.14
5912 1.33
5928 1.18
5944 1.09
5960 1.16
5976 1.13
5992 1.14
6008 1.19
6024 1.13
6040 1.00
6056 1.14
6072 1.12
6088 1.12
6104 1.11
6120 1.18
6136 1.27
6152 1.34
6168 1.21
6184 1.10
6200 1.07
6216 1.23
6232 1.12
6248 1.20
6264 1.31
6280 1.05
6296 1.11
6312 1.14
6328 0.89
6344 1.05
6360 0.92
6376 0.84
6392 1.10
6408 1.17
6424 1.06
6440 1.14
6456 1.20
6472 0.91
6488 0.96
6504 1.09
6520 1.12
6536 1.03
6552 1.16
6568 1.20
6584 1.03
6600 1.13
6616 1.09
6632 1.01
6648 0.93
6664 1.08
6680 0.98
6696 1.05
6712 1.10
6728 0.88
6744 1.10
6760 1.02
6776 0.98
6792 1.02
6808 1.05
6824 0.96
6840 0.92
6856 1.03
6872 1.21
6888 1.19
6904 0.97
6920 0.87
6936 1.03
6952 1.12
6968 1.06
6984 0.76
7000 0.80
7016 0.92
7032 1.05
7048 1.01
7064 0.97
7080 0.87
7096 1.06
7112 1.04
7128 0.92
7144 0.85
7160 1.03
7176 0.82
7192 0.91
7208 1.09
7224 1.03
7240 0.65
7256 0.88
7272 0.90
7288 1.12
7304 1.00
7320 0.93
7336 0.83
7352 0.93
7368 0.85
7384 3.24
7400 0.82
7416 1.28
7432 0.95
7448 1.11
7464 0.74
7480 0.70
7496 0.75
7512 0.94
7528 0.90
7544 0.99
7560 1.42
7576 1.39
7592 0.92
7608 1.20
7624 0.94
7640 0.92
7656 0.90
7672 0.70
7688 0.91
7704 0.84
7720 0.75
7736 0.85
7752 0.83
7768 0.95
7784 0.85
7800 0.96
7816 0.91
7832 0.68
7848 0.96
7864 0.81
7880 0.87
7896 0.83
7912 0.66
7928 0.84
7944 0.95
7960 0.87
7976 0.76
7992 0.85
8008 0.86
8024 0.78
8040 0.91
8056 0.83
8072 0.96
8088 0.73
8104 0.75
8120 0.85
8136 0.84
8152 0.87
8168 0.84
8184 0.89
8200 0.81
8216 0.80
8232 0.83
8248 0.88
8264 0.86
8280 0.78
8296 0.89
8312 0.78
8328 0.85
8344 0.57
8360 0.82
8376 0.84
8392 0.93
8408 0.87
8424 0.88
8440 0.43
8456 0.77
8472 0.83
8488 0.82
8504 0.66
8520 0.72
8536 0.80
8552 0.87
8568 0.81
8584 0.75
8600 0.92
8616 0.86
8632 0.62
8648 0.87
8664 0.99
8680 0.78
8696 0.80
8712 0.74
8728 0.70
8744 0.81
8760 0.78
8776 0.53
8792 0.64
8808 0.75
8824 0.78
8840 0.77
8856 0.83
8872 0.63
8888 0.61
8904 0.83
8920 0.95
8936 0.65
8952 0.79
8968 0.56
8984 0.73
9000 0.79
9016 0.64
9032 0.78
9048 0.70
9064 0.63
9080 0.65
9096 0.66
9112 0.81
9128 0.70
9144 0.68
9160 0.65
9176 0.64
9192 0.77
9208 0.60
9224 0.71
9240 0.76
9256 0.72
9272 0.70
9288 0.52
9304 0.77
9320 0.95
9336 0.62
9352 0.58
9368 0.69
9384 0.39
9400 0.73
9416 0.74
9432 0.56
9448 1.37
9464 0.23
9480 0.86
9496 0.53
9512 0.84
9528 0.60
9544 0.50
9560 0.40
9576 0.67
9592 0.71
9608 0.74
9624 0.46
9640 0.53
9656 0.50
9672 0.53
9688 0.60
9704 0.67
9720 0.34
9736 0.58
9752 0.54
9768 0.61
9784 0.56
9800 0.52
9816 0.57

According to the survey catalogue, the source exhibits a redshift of 0.125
